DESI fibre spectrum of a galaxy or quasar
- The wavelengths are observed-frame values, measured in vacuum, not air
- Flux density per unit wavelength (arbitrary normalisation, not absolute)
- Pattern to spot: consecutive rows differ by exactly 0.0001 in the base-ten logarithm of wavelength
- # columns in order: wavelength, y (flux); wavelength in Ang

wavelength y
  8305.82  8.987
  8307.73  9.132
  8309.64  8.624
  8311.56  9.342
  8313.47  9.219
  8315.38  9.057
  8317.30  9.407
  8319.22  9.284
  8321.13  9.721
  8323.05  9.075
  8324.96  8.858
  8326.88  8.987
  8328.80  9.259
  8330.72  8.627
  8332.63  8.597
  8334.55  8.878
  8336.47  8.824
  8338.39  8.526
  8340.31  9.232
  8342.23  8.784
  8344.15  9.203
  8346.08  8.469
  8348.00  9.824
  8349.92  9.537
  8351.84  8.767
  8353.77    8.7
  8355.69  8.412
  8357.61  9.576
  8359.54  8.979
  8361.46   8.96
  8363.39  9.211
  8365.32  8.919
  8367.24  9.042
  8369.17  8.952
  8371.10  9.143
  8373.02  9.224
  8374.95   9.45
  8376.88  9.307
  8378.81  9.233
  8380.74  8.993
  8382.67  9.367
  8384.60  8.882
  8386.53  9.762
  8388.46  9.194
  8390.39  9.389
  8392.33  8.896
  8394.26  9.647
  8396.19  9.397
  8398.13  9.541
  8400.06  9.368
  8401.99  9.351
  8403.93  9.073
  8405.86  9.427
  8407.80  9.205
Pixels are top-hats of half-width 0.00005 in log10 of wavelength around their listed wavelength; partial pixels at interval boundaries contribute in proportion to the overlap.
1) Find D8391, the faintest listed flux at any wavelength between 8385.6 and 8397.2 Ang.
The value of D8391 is 8.896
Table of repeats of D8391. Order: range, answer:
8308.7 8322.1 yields 8.624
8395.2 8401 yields 9.368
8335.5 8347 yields 8.469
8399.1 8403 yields 9.351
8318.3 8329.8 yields 8.858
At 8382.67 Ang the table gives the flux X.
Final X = 9.367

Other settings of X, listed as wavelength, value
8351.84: 8.767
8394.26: 9.647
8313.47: 9.219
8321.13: 9.721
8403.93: 9.073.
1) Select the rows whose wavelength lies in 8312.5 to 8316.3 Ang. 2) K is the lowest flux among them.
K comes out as 9.057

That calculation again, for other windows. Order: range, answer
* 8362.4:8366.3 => 8.919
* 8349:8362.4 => 8.412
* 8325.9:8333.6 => 8.597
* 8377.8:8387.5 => 8.882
